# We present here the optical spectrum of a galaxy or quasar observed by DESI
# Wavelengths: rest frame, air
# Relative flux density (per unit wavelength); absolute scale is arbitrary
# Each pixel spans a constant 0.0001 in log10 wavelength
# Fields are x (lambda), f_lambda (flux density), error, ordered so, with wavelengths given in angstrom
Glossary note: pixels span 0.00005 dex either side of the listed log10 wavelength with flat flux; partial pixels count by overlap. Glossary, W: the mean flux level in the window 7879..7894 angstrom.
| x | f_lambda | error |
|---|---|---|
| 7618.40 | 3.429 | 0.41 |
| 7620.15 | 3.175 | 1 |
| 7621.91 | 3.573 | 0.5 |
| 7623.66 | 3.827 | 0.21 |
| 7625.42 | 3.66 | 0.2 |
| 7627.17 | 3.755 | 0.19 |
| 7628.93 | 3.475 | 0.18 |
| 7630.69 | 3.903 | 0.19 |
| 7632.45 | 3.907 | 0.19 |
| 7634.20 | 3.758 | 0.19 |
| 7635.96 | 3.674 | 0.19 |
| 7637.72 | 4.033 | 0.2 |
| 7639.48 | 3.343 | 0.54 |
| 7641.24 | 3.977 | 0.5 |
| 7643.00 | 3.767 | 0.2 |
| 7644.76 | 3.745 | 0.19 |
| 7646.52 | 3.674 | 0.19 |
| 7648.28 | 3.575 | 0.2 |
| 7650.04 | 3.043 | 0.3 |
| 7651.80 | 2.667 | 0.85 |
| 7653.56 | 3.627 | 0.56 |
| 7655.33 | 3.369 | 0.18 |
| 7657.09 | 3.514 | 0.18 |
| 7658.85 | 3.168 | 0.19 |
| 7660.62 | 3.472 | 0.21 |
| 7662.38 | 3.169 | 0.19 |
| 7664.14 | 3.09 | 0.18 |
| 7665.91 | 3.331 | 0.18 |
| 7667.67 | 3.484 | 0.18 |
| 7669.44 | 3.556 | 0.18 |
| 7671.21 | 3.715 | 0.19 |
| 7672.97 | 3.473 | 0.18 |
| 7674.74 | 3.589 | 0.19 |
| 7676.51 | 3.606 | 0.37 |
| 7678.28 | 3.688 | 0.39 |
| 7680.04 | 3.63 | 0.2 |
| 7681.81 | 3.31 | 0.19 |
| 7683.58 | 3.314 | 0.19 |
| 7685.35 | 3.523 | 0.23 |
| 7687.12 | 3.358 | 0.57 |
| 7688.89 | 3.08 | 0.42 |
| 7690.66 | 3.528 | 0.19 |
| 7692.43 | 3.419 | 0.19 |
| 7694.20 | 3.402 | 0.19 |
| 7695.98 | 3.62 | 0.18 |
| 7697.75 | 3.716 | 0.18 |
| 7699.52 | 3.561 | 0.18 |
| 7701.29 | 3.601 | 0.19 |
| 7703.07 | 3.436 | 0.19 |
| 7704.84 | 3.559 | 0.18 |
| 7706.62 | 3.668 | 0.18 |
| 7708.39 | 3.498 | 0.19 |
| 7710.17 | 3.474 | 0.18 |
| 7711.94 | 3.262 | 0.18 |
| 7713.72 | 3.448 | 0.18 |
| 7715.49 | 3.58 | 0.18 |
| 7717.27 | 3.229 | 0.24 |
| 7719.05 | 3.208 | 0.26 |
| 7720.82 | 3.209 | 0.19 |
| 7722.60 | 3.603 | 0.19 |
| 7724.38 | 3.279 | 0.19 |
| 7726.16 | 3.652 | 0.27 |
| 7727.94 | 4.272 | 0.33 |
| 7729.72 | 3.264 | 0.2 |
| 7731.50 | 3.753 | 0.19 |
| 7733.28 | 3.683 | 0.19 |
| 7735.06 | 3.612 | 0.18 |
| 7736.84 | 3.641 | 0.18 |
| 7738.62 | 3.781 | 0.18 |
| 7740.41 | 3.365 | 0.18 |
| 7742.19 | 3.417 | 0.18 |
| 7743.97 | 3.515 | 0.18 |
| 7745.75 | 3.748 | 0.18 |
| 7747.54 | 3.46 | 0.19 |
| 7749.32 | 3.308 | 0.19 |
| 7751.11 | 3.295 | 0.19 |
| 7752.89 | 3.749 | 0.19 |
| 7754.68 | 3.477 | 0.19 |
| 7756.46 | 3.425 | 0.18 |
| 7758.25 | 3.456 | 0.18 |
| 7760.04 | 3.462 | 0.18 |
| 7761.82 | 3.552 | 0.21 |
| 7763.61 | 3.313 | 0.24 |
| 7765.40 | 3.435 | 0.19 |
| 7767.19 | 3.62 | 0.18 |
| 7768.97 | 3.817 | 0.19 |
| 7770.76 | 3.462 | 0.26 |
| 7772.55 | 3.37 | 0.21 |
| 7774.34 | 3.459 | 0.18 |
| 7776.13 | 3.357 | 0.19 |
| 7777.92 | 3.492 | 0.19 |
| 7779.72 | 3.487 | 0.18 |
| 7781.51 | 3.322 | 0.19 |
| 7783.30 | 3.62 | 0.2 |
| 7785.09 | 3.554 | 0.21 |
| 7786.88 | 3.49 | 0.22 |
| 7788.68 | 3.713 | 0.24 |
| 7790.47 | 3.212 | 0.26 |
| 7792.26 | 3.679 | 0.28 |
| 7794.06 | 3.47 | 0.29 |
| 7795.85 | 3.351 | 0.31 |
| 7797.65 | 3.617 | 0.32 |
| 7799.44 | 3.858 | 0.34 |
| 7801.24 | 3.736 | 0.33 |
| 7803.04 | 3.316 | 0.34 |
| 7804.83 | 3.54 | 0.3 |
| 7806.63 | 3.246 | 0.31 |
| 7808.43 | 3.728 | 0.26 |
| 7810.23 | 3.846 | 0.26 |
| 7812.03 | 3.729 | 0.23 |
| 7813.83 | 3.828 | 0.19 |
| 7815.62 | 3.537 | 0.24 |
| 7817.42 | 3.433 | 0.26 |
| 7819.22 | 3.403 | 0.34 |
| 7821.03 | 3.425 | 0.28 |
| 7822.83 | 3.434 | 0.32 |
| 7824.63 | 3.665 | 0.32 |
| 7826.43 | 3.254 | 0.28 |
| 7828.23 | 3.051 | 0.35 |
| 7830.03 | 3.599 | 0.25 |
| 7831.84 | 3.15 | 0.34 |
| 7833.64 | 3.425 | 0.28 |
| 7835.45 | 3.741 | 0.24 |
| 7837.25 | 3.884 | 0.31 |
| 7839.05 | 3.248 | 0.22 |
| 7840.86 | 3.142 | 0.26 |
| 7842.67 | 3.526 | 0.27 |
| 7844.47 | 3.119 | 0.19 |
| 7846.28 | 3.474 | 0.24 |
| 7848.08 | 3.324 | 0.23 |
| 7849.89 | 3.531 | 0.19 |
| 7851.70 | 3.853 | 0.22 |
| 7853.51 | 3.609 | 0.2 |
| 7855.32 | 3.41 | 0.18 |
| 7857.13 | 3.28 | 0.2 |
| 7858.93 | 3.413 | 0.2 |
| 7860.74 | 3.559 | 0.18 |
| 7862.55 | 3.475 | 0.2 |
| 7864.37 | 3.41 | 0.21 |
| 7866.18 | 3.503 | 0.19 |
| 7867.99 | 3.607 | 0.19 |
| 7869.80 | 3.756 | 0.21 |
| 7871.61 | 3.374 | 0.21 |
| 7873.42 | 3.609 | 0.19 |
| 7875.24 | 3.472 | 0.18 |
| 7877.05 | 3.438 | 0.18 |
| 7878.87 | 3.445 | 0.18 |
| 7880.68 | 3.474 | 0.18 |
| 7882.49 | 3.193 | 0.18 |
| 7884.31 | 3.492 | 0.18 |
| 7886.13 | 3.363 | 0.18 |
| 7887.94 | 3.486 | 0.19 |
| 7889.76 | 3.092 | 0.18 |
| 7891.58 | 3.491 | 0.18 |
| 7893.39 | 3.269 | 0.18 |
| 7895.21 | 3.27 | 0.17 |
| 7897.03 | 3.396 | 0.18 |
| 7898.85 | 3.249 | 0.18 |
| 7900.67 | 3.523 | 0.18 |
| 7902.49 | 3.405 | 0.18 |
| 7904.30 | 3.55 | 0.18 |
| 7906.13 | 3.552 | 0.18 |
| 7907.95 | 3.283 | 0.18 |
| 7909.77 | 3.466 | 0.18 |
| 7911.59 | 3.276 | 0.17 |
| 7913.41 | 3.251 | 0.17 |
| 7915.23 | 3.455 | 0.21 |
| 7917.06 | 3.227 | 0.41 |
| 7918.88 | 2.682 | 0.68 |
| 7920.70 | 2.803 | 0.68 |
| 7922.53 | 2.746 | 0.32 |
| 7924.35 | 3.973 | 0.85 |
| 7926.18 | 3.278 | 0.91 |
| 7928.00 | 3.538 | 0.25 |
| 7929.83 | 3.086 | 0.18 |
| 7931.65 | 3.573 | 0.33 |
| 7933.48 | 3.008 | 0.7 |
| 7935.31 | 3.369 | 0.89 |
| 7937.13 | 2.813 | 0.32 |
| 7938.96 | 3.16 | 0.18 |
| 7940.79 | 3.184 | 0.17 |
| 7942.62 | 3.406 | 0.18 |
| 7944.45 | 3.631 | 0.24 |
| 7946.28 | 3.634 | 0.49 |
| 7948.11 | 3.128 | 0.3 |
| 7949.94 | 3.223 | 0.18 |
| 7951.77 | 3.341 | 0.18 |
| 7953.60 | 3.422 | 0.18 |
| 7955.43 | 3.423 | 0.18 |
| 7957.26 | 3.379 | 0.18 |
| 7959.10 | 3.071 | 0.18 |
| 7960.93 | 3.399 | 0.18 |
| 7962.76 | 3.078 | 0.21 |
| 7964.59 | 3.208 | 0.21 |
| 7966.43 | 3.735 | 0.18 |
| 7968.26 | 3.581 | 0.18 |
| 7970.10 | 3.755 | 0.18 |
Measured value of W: 3.37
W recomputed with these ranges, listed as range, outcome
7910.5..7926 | 3.18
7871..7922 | 3.34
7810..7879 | 3.48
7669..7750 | 3.51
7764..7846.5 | 3.5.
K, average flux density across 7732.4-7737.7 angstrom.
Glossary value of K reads 3.65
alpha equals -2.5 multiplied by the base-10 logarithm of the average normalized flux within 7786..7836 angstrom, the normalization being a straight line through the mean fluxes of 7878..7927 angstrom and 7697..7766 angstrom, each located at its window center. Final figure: -0.03 mag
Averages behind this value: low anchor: 3.51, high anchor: 3.32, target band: 3.51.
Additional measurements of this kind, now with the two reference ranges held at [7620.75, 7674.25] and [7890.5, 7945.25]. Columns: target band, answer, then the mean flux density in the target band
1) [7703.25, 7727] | 0.01 mag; 3.44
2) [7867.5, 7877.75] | -0.07 mag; 3.54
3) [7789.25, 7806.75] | -0.04 mag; 3.52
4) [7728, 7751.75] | -0.03 mag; 3.55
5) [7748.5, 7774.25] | -0.01 mag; 3.48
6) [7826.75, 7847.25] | -0.01 mag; 3.39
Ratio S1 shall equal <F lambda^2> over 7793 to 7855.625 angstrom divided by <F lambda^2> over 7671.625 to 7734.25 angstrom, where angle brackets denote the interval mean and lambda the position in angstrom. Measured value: 1.03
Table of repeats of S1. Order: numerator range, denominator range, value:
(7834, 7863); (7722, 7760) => 1.00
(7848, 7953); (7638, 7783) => 1.01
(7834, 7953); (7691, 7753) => 1.00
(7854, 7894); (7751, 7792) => 1.01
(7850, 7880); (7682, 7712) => 1.06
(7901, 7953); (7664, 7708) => 1.00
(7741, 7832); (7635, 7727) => 1.04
